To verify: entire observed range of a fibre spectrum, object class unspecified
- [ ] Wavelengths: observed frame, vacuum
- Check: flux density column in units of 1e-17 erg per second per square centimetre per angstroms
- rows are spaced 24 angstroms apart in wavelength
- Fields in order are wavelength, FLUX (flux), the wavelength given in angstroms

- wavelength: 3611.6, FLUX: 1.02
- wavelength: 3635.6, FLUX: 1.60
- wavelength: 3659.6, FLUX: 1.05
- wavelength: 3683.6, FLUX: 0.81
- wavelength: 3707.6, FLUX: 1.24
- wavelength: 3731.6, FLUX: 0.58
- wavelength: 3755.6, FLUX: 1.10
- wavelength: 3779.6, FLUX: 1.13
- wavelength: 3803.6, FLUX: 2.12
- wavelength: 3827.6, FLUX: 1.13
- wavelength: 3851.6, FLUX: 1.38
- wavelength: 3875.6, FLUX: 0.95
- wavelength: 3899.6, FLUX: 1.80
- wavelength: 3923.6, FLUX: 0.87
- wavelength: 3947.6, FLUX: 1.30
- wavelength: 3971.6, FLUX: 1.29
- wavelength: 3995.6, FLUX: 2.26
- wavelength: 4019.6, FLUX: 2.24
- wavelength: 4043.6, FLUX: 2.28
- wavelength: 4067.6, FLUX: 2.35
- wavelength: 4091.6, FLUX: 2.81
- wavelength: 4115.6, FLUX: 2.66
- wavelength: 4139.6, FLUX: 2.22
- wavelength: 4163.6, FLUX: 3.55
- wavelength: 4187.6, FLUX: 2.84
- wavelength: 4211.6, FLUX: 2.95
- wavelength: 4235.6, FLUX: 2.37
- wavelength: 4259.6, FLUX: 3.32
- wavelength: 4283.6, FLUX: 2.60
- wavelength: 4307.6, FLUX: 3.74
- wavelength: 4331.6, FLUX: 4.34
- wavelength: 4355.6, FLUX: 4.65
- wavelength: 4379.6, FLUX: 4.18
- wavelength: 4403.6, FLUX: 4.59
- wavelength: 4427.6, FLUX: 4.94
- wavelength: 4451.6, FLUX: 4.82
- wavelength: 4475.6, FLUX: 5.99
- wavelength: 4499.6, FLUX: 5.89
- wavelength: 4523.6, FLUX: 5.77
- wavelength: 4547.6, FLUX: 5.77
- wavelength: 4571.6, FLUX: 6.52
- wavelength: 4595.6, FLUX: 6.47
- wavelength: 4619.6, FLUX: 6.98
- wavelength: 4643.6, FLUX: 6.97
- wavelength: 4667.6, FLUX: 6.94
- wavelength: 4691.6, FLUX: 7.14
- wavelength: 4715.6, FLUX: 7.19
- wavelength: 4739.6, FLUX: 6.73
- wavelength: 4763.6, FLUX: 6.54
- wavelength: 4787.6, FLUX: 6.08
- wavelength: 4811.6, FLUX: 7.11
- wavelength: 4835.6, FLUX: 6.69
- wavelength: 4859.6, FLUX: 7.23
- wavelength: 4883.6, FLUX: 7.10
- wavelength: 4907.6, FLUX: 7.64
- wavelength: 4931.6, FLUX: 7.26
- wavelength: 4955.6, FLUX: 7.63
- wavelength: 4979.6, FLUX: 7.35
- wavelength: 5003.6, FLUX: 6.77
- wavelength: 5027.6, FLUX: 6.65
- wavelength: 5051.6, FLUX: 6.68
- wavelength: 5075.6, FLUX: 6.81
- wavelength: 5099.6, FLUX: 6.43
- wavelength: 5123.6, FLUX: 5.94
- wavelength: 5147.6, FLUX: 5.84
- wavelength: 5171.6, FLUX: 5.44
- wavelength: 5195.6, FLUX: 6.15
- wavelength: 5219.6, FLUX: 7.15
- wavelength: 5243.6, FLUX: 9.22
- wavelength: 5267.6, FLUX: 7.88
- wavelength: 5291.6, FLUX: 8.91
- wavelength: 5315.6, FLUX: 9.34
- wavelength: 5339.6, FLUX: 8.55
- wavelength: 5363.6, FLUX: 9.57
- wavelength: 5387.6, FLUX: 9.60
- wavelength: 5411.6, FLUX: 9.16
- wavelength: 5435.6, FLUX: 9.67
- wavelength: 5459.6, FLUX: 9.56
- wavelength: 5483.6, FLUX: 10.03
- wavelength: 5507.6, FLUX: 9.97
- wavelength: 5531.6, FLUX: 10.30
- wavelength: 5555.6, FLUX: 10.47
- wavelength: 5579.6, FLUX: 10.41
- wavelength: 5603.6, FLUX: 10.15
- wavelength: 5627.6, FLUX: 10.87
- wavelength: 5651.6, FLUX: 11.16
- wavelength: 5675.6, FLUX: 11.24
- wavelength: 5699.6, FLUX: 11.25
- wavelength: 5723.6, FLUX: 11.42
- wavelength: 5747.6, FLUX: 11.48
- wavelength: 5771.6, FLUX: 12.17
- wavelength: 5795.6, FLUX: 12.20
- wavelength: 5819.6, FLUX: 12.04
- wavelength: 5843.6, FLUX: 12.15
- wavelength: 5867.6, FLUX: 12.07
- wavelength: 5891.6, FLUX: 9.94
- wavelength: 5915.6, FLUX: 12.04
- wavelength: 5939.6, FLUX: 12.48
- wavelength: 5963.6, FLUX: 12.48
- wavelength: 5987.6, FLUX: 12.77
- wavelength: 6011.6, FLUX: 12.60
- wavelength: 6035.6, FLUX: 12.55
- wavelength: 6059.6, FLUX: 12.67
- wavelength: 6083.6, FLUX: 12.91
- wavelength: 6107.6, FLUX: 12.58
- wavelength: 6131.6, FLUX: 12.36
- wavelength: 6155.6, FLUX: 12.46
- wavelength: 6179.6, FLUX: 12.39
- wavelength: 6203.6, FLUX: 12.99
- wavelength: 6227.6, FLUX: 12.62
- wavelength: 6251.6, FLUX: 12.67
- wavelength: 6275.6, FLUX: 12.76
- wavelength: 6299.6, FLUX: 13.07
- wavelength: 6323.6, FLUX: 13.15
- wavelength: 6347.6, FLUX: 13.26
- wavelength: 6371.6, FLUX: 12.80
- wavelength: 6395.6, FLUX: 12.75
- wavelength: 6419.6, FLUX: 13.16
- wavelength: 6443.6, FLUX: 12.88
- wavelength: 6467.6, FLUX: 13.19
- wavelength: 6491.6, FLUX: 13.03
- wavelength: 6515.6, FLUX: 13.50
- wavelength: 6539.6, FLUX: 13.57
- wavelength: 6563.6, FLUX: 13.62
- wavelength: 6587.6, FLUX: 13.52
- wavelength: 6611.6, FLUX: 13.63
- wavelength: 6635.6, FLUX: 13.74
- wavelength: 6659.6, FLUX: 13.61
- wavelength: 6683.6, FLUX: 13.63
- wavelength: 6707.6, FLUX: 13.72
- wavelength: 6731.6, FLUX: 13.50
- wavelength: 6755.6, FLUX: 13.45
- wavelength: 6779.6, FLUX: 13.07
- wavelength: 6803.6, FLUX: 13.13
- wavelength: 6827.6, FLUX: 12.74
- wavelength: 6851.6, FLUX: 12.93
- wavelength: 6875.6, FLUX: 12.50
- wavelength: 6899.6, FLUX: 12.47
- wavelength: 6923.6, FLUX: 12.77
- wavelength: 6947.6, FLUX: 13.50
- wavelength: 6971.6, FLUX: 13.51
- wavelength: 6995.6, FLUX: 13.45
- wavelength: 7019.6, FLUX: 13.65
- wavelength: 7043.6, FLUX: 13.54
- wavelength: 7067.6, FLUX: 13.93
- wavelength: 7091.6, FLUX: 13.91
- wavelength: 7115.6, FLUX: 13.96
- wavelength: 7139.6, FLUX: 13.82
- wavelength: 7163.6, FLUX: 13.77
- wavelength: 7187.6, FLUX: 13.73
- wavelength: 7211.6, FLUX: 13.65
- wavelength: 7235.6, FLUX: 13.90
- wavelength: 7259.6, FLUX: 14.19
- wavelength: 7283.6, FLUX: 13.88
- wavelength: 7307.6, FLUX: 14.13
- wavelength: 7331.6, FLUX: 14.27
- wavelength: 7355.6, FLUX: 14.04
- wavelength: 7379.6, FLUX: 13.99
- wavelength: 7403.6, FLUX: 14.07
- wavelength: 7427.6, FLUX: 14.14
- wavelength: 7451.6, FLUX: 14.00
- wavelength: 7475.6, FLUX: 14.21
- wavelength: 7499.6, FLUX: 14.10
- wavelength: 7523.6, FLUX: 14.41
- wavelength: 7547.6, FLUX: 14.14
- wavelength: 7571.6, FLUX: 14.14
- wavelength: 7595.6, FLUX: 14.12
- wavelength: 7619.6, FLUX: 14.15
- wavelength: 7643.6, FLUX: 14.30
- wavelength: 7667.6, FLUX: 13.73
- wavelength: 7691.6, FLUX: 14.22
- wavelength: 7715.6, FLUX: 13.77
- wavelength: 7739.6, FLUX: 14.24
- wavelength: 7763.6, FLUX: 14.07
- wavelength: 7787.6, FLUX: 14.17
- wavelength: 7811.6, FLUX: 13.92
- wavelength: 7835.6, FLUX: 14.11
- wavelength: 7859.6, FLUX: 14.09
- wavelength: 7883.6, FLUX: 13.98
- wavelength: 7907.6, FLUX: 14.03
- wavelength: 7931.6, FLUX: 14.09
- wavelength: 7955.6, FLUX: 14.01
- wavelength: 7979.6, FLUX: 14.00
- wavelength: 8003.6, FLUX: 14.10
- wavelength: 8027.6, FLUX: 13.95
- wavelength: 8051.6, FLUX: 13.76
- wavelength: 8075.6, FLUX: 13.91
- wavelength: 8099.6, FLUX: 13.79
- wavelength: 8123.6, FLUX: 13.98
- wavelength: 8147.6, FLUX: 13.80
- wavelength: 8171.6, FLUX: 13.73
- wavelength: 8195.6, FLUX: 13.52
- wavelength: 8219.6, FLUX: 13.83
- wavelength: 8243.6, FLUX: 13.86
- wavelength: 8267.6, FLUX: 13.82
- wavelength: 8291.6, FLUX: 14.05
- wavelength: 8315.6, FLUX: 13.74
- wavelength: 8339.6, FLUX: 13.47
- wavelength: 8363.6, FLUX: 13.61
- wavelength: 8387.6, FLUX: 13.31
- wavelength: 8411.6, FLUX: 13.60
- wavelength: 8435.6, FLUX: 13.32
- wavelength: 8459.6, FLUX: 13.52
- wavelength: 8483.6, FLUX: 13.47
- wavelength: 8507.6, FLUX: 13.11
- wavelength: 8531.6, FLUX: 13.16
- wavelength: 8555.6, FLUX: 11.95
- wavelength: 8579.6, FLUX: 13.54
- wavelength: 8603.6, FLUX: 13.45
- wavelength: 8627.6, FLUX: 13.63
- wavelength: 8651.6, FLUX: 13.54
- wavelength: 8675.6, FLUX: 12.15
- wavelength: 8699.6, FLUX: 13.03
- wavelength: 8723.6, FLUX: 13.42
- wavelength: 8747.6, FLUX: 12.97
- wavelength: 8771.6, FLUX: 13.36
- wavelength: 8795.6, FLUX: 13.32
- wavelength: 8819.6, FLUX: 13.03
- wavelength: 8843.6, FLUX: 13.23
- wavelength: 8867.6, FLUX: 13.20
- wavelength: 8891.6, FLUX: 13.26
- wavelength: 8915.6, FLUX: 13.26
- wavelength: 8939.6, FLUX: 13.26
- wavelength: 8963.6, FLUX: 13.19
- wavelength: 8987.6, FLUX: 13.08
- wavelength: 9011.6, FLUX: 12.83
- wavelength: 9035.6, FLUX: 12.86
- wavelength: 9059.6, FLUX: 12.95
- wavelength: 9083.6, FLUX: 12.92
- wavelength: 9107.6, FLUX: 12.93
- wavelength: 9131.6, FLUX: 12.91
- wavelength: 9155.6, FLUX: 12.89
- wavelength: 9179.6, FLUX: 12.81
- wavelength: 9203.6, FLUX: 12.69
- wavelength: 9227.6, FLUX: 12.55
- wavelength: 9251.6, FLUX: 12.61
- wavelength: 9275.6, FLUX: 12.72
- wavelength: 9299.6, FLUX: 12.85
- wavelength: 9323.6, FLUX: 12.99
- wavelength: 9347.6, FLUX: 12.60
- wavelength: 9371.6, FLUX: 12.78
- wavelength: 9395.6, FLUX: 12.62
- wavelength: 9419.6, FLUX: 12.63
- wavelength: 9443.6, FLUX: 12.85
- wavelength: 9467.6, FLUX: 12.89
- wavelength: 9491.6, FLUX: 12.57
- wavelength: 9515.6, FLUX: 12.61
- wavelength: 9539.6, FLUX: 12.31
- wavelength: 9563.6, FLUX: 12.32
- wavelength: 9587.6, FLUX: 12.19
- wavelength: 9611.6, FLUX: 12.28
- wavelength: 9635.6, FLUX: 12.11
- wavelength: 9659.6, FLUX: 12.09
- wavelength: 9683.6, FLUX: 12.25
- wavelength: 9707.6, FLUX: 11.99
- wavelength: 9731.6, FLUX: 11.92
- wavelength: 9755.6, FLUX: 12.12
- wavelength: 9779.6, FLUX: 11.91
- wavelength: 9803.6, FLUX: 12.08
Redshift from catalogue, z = 0.00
